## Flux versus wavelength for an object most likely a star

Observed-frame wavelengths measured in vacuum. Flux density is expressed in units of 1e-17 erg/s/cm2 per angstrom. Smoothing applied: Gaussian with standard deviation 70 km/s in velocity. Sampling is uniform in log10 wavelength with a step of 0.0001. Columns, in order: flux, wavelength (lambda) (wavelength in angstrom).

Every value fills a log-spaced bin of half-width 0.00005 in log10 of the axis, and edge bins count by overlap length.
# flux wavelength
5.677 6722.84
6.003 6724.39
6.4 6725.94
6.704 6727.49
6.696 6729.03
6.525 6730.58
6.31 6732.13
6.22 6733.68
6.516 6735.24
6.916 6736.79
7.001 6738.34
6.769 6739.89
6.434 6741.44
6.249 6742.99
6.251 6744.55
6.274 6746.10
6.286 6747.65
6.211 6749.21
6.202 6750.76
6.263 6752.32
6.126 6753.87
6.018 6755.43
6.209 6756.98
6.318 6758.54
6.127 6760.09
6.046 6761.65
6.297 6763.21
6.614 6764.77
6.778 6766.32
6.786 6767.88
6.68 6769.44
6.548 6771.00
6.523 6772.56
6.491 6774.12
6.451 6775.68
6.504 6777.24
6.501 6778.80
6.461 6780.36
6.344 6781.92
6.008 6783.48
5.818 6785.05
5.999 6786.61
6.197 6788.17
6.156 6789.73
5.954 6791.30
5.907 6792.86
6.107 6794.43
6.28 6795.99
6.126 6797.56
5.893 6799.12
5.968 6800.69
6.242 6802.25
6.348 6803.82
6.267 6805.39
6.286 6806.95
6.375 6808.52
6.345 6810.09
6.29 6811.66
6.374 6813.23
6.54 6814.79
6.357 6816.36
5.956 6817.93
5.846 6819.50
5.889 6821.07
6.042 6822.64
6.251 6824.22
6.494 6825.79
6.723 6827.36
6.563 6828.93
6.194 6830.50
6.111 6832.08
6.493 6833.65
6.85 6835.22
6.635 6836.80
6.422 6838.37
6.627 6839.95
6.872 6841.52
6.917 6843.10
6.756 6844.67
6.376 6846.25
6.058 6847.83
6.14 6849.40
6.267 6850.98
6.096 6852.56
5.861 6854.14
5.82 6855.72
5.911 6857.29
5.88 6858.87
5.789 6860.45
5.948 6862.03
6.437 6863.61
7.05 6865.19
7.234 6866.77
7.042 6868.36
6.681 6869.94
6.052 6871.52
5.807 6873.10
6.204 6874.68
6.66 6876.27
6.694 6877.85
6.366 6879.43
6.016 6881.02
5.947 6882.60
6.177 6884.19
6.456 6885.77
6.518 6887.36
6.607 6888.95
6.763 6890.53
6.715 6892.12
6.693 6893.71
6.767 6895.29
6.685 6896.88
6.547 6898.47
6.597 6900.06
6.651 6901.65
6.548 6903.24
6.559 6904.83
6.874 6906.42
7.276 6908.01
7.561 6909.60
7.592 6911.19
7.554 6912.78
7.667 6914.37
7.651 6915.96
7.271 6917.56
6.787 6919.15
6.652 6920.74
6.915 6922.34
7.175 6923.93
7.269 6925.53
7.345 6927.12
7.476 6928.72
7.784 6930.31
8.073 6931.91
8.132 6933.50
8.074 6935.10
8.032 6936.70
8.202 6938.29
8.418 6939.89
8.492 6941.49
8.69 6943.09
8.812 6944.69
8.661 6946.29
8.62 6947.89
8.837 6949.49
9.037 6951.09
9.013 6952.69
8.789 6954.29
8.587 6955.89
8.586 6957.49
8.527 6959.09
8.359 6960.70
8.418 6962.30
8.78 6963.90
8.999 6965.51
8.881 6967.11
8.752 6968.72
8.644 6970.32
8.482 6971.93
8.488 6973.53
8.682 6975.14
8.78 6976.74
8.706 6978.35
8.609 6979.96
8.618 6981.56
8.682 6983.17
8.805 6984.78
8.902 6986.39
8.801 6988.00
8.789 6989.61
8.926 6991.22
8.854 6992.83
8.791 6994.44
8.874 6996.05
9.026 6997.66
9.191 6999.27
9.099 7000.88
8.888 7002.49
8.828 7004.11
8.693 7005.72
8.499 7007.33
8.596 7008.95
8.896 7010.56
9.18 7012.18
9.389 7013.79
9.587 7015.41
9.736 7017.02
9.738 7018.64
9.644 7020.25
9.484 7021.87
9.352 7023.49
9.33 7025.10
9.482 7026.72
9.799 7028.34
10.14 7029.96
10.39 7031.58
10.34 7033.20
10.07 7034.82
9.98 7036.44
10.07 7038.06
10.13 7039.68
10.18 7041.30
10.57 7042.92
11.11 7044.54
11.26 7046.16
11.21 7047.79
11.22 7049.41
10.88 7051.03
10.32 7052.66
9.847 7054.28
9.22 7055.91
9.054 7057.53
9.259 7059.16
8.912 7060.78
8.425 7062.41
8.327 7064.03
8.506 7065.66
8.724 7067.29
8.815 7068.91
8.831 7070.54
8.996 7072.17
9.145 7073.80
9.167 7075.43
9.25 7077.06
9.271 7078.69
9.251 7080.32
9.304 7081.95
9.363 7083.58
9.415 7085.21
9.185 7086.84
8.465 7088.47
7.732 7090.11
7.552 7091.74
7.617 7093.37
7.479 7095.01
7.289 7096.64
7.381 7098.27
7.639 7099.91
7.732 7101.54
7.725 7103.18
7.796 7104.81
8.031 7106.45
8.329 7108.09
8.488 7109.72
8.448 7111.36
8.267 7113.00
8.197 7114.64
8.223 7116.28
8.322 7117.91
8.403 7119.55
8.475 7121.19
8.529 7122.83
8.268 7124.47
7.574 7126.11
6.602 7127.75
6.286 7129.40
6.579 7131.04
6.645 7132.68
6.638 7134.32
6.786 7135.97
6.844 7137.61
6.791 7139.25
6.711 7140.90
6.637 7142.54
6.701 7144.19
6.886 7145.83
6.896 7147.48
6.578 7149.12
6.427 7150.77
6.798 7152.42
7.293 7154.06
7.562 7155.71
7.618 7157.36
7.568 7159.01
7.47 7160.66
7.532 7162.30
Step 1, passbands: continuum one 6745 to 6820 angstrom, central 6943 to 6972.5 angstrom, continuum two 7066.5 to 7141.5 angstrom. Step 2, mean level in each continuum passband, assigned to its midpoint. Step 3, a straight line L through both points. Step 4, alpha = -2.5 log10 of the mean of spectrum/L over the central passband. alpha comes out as -0.20 mag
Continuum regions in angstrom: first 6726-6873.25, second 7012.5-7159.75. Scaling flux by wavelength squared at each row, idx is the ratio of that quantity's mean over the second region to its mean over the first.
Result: 1.47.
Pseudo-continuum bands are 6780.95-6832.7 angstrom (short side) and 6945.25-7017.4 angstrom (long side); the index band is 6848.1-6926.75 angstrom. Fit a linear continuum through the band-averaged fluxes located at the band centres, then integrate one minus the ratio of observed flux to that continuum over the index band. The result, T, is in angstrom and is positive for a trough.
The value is 8.33 angstrom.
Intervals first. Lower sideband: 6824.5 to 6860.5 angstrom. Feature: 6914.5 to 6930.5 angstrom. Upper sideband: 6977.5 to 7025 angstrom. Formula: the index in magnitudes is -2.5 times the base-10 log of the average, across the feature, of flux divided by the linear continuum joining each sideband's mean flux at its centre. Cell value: 0.07 mag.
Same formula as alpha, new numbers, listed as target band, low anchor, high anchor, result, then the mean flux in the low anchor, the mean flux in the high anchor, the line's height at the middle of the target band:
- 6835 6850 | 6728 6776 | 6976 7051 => 0.143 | 6.43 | 9.48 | 7.48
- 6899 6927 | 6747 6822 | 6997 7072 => 0.125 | 6.26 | 9.57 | 7.96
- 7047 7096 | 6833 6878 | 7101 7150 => -0.244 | 6.39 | 7.48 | 7.26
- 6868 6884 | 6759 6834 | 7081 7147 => 0.054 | 6.28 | 7.73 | 6.64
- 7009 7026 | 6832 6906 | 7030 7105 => -0.108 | 6.44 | 9.2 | 8.51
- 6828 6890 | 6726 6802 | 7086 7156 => 0.045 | 6.33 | 7.51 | 6.65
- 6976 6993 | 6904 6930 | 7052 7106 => -0.124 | 7.24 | 8.63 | 7.82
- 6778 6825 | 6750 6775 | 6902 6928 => 0.069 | 6.38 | 7.16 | 6.58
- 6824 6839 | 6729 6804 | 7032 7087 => 0.092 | 6.32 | 9.65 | 7.06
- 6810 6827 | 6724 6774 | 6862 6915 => 0.055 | 6.42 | 6.68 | 6.55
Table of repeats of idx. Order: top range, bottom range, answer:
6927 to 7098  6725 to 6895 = 1.51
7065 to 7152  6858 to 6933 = 1.23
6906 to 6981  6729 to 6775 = 1.35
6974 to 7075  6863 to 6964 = 1.31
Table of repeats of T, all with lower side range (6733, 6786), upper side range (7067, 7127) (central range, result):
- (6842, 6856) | 1.3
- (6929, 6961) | -4.2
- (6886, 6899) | 0.9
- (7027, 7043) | -4.2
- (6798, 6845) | 2.8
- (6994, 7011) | -2.2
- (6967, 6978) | -1.4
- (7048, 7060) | -2.8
